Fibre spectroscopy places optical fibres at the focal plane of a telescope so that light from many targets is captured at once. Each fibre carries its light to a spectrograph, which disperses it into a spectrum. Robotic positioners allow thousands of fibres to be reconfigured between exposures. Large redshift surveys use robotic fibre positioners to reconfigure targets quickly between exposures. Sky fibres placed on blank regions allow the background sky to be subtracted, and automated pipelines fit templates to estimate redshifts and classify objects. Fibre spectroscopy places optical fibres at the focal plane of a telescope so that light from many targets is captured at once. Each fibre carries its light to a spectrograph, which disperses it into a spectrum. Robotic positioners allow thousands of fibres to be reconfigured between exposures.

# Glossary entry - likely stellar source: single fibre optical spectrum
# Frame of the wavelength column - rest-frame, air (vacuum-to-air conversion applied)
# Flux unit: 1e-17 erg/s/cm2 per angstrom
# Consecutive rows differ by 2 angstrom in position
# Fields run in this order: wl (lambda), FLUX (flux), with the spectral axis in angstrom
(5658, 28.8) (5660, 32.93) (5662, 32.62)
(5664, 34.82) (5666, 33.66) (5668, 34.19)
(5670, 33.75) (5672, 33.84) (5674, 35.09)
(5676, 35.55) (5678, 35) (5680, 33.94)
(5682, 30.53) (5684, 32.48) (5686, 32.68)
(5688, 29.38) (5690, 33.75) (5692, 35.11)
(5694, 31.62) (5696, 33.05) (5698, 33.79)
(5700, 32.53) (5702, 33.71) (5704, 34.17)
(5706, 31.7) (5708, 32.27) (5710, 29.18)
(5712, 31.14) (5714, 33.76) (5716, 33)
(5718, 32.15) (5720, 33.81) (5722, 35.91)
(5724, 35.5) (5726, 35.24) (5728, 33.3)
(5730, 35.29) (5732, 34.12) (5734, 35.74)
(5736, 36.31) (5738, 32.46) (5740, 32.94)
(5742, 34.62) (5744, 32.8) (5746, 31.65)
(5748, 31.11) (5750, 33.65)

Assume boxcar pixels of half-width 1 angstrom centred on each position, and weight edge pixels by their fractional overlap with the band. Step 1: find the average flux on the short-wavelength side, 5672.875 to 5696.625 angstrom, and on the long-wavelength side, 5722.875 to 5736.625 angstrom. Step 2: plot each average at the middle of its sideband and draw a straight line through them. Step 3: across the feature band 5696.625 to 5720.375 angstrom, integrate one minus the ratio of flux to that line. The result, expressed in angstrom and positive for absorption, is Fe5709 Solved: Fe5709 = 1.1 angstrom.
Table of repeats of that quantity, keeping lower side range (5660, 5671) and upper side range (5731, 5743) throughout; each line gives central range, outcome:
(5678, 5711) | 1.4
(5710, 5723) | 0.5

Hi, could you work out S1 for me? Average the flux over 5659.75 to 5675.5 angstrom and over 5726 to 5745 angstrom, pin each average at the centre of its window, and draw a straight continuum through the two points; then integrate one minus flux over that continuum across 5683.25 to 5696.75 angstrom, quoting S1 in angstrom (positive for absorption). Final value 0.6 angstrom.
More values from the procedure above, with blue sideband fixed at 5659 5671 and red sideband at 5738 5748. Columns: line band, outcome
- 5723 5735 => -0.7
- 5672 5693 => 0.1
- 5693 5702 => 0.1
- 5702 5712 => 0.4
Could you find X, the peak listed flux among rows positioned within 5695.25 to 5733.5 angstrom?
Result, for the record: 35.91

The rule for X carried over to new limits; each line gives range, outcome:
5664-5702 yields 35.55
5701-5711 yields 34.17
